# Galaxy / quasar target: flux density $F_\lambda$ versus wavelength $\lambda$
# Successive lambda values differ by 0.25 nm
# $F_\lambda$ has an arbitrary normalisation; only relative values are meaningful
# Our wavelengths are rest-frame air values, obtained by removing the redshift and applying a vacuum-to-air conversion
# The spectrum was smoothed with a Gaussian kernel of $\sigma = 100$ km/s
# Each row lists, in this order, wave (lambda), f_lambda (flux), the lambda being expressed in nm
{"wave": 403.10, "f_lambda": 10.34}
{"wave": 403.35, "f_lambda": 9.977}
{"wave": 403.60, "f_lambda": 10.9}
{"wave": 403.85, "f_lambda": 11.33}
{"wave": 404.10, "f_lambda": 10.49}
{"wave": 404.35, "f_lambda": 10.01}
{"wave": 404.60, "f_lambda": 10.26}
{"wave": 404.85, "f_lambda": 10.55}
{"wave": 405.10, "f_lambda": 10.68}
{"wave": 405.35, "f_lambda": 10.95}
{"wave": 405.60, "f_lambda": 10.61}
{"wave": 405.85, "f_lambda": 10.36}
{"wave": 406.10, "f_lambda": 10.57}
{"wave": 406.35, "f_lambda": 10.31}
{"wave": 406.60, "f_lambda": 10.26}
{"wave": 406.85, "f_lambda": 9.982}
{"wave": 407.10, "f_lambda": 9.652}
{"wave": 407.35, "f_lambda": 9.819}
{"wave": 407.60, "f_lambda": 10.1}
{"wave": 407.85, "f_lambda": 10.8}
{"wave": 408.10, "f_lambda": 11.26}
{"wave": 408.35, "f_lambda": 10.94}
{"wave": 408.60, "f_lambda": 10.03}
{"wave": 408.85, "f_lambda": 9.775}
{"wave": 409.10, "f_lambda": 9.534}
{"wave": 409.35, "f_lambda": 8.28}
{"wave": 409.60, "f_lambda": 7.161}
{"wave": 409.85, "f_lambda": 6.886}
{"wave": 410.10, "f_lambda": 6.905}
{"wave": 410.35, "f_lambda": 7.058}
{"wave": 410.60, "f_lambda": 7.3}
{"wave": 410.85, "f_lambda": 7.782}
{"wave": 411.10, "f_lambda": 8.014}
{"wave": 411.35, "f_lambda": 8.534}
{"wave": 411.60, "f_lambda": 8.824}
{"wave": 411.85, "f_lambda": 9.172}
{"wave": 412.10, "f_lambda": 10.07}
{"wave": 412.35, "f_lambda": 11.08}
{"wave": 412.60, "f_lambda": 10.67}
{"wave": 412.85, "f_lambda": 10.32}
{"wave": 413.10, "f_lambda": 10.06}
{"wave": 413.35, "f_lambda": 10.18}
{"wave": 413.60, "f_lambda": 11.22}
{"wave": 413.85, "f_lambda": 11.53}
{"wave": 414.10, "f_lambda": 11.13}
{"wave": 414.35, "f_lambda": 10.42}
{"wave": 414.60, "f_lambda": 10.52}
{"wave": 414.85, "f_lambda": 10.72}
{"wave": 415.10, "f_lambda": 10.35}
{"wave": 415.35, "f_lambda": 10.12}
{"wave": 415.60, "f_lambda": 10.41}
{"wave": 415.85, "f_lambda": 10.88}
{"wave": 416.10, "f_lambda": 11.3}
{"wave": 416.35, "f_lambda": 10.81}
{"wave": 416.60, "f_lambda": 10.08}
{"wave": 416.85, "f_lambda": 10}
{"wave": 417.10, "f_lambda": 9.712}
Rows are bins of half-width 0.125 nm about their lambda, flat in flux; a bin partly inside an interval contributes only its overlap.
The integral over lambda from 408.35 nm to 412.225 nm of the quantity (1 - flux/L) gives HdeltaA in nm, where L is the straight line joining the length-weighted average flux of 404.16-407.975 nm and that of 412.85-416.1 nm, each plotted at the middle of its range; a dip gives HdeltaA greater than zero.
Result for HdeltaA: 0.757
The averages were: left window 10.3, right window 10.6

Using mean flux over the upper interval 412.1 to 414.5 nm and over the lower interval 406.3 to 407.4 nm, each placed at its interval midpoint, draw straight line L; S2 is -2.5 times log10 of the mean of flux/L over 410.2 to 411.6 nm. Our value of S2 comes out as 0.314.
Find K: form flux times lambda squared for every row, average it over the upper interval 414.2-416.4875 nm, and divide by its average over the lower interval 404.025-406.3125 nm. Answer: 1.06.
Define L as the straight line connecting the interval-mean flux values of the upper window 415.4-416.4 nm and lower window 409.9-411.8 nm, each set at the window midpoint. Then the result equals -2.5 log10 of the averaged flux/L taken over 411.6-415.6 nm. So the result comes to -0.115 mag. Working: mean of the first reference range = 7.79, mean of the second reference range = 10.8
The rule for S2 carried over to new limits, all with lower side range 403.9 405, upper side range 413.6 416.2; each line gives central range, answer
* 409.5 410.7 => 0.441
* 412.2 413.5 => 0.022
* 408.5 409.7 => 0.177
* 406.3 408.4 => 0.018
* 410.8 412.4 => 0.178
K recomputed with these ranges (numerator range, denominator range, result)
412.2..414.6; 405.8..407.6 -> 1.09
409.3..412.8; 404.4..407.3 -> 0.84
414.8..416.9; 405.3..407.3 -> 1.07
